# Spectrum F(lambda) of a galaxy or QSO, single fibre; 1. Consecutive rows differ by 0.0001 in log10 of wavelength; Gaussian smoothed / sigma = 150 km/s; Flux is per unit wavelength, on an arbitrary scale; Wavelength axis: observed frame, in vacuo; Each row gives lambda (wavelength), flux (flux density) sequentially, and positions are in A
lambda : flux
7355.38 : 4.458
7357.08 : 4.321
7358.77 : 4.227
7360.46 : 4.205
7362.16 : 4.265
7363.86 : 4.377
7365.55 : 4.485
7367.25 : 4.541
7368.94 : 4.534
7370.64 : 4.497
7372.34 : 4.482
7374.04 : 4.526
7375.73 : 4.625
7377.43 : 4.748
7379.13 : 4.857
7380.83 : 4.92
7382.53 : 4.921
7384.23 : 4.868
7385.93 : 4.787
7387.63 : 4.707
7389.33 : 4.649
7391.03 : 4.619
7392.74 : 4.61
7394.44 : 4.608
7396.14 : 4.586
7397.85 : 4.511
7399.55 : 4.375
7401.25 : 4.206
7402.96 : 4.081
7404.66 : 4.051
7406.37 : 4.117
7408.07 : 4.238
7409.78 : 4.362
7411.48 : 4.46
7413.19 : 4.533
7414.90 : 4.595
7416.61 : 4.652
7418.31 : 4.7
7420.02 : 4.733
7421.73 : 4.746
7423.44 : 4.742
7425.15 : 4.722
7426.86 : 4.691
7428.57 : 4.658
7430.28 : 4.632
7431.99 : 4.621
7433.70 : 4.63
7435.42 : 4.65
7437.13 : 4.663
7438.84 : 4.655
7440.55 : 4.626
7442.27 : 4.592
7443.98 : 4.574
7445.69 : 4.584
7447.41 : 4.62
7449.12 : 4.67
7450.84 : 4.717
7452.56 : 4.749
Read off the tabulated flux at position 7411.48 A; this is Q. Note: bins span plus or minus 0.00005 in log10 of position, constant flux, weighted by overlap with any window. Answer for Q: 4.46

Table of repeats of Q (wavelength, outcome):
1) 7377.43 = 4.748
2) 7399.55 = 4.375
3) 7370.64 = 4.497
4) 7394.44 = 4.608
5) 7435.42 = 4.65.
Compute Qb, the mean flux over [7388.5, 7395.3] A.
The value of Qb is 4.62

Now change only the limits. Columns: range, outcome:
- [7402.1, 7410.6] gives 4.17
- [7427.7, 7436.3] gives 4.64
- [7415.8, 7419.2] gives 4.69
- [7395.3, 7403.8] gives 4.35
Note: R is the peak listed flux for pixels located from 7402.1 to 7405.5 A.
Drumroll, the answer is 4.081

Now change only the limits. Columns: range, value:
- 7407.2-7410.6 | 4.362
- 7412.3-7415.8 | 4.595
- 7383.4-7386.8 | 4.868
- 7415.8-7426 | 4.746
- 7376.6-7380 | 4.857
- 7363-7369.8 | 4.541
